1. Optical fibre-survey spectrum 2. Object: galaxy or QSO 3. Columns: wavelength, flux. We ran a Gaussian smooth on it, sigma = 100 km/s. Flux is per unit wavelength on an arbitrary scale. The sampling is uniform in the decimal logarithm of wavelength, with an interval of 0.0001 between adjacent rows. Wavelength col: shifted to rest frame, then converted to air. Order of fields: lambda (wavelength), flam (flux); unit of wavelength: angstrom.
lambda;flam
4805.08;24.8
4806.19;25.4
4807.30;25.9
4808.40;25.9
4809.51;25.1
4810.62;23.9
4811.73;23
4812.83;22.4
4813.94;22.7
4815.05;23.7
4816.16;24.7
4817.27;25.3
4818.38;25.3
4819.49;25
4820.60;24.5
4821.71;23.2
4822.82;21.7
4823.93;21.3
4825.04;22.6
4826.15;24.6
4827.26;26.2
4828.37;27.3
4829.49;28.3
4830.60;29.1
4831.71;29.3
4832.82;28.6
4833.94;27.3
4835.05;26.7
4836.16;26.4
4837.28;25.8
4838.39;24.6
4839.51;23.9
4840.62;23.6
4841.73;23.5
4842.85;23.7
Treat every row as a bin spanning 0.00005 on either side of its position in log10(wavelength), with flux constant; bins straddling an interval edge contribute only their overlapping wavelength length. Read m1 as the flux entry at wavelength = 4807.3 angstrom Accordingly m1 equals 25.9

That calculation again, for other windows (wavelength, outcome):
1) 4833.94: 27.3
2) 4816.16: 24.7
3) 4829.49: 28.3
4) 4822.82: 21.7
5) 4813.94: 22.7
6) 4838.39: 24.6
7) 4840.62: 23.6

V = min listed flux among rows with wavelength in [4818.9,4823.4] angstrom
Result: 21.7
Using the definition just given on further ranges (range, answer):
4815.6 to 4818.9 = 24.7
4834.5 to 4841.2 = 23.6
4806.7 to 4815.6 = 22.4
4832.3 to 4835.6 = 26.7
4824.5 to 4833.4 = 22.6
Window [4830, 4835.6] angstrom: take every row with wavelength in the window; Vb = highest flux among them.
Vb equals 29.3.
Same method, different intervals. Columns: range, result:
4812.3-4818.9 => 25.3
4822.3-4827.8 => 26.2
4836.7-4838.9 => 25.8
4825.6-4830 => 28.3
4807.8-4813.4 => 25.9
